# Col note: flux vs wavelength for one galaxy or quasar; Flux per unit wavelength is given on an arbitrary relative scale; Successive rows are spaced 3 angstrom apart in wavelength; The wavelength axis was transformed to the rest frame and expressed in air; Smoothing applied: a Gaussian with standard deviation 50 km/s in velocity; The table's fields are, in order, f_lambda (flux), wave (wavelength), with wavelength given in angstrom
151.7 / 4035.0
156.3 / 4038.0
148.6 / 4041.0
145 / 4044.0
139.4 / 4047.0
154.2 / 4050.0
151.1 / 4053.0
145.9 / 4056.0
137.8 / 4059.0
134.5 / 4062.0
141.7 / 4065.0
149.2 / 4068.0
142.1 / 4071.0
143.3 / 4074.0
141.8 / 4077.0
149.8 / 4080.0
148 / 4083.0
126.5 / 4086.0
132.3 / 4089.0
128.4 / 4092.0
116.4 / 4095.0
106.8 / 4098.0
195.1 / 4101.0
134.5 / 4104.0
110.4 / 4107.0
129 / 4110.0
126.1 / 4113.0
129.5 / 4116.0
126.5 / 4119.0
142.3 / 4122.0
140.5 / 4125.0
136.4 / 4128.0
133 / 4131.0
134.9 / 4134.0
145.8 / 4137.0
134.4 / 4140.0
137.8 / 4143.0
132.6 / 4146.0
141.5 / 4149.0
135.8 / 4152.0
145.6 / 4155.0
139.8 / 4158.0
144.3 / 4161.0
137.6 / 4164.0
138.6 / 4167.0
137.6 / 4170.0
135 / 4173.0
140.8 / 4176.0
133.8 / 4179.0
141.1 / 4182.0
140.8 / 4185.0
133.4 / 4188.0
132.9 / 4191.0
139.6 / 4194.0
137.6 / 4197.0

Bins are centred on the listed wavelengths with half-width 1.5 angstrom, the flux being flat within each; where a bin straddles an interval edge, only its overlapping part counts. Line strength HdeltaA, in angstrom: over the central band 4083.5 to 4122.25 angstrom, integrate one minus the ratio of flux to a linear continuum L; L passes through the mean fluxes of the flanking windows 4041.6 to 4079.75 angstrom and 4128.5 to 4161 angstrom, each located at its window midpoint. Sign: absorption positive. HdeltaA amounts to 2.8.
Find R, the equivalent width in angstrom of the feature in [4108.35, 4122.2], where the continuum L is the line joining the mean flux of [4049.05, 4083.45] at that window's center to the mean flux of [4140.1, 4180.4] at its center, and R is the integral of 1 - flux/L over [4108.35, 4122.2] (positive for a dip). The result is 1.2 angstrom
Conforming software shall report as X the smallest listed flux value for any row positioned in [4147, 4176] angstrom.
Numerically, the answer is 135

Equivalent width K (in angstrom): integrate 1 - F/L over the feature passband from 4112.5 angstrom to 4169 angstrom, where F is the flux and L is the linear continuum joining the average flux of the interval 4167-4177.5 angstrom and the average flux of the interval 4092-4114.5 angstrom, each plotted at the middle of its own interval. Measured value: -1.0 angstrom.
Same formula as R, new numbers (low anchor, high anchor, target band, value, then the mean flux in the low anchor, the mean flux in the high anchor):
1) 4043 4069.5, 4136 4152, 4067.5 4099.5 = 1.8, 144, 138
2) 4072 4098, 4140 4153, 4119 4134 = -0.1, 134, 137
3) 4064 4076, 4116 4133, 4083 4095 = 0.9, 144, 135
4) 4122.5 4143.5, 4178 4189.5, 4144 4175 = -0.3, 138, 137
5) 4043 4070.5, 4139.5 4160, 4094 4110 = 1.0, 144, 139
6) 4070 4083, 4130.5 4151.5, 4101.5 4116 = 1.1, 145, 137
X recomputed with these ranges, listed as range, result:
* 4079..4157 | 106.8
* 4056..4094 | 126.5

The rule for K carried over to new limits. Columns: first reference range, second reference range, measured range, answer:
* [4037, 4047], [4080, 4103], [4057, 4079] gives 0.1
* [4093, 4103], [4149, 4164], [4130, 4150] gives 0.5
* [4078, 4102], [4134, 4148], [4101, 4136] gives 0.8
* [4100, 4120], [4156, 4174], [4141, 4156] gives -0.1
